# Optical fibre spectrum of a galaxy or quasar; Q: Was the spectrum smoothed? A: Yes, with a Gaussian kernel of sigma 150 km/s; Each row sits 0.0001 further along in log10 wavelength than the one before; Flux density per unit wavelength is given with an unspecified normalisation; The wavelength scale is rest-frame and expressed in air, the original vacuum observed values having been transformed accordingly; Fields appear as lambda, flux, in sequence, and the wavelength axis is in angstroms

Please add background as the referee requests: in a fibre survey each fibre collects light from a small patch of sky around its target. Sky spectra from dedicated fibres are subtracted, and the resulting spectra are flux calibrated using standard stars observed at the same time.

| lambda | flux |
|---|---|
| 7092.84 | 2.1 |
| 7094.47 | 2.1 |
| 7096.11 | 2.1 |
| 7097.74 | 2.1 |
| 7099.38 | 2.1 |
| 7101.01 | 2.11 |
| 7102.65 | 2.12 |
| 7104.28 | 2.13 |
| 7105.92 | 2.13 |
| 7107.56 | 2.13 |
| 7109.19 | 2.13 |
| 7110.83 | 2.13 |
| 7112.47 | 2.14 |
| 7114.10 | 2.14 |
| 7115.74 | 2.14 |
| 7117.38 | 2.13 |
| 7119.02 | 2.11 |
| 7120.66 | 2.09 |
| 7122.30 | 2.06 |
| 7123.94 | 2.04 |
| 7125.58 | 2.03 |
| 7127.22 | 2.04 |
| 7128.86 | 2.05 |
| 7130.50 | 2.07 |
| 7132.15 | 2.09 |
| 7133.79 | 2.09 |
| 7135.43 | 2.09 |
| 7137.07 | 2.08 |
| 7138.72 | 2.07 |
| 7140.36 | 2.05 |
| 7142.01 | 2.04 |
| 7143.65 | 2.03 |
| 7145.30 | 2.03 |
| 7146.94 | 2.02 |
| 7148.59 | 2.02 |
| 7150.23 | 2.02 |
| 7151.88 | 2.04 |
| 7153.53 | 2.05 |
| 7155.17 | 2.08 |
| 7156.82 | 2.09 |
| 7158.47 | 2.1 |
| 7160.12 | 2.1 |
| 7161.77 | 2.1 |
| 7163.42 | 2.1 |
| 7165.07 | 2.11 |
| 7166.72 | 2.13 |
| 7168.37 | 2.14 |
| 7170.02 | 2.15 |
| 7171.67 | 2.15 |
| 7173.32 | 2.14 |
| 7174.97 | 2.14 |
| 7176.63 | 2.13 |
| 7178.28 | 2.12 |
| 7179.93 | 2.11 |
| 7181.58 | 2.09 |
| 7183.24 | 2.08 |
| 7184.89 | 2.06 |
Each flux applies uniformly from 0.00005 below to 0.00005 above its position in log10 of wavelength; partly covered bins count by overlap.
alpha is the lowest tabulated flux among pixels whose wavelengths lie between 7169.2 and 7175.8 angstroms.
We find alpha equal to 2.14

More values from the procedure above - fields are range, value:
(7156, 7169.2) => 2.09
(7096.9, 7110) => 2.1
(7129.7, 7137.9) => 2.07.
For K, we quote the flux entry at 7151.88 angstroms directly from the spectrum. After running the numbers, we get 2.04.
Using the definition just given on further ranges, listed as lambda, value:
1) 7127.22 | 2.04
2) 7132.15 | 2.09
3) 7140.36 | 2.05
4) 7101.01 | 2.11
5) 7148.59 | 2.02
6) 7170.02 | 2.15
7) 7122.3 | 2.06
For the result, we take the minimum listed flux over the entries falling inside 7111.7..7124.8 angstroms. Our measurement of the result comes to 2.04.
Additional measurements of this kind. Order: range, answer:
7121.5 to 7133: 2.03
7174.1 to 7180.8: 2.11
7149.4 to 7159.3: 2.02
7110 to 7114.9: 2.13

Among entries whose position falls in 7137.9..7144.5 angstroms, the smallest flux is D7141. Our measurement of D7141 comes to 2.03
